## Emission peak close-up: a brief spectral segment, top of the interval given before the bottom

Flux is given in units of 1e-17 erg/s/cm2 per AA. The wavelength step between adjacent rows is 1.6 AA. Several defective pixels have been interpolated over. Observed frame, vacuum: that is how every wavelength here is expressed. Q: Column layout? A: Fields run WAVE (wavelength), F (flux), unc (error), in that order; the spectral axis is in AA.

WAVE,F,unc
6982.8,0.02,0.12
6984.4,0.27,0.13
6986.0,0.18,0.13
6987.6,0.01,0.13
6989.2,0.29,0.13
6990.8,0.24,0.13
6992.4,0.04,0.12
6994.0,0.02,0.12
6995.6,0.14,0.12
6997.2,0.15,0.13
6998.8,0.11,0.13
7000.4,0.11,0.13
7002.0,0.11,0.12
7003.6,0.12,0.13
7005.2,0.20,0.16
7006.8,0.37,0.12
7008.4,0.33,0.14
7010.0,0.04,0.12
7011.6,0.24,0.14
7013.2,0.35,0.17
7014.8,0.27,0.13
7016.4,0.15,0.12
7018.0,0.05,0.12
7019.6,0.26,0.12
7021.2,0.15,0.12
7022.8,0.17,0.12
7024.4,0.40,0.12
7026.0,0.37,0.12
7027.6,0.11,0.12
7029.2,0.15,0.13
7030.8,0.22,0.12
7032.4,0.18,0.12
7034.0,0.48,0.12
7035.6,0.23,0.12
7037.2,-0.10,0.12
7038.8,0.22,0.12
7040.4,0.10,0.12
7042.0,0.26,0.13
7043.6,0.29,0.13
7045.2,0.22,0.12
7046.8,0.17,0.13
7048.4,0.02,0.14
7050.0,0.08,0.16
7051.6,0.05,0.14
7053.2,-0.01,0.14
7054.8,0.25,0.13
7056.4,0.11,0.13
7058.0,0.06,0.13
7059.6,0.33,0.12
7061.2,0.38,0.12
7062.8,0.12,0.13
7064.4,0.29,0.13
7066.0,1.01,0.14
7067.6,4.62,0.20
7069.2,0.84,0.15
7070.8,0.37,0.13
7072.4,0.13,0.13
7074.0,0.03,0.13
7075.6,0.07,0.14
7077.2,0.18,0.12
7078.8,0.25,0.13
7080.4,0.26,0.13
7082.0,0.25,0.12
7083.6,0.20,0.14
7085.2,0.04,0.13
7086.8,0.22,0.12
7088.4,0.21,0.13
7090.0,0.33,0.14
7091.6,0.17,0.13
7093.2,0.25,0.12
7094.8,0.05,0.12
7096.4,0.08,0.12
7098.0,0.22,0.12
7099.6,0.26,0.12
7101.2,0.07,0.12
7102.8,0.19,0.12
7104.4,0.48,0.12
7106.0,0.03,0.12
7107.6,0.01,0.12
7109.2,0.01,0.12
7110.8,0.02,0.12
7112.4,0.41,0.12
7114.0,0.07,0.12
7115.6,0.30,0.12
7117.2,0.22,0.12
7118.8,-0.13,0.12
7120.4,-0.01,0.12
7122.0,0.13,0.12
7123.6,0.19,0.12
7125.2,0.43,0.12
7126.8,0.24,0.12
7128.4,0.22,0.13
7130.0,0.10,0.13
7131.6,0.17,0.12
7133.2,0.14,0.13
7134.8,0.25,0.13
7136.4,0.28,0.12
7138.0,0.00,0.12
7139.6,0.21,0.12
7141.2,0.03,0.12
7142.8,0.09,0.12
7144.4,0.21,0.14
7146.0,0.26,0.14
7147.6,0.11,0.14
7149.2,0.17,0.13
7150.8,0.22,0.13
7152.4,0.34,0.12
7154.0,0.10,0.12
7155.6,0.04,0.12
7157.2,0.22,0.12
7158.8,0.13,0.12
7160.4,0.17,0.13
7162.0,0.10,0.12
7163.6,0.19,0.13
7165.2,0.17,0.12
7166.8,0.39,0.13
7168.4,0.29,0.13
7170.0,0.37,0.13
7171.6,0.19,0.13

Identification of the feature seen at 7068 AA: H-alpha 6563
